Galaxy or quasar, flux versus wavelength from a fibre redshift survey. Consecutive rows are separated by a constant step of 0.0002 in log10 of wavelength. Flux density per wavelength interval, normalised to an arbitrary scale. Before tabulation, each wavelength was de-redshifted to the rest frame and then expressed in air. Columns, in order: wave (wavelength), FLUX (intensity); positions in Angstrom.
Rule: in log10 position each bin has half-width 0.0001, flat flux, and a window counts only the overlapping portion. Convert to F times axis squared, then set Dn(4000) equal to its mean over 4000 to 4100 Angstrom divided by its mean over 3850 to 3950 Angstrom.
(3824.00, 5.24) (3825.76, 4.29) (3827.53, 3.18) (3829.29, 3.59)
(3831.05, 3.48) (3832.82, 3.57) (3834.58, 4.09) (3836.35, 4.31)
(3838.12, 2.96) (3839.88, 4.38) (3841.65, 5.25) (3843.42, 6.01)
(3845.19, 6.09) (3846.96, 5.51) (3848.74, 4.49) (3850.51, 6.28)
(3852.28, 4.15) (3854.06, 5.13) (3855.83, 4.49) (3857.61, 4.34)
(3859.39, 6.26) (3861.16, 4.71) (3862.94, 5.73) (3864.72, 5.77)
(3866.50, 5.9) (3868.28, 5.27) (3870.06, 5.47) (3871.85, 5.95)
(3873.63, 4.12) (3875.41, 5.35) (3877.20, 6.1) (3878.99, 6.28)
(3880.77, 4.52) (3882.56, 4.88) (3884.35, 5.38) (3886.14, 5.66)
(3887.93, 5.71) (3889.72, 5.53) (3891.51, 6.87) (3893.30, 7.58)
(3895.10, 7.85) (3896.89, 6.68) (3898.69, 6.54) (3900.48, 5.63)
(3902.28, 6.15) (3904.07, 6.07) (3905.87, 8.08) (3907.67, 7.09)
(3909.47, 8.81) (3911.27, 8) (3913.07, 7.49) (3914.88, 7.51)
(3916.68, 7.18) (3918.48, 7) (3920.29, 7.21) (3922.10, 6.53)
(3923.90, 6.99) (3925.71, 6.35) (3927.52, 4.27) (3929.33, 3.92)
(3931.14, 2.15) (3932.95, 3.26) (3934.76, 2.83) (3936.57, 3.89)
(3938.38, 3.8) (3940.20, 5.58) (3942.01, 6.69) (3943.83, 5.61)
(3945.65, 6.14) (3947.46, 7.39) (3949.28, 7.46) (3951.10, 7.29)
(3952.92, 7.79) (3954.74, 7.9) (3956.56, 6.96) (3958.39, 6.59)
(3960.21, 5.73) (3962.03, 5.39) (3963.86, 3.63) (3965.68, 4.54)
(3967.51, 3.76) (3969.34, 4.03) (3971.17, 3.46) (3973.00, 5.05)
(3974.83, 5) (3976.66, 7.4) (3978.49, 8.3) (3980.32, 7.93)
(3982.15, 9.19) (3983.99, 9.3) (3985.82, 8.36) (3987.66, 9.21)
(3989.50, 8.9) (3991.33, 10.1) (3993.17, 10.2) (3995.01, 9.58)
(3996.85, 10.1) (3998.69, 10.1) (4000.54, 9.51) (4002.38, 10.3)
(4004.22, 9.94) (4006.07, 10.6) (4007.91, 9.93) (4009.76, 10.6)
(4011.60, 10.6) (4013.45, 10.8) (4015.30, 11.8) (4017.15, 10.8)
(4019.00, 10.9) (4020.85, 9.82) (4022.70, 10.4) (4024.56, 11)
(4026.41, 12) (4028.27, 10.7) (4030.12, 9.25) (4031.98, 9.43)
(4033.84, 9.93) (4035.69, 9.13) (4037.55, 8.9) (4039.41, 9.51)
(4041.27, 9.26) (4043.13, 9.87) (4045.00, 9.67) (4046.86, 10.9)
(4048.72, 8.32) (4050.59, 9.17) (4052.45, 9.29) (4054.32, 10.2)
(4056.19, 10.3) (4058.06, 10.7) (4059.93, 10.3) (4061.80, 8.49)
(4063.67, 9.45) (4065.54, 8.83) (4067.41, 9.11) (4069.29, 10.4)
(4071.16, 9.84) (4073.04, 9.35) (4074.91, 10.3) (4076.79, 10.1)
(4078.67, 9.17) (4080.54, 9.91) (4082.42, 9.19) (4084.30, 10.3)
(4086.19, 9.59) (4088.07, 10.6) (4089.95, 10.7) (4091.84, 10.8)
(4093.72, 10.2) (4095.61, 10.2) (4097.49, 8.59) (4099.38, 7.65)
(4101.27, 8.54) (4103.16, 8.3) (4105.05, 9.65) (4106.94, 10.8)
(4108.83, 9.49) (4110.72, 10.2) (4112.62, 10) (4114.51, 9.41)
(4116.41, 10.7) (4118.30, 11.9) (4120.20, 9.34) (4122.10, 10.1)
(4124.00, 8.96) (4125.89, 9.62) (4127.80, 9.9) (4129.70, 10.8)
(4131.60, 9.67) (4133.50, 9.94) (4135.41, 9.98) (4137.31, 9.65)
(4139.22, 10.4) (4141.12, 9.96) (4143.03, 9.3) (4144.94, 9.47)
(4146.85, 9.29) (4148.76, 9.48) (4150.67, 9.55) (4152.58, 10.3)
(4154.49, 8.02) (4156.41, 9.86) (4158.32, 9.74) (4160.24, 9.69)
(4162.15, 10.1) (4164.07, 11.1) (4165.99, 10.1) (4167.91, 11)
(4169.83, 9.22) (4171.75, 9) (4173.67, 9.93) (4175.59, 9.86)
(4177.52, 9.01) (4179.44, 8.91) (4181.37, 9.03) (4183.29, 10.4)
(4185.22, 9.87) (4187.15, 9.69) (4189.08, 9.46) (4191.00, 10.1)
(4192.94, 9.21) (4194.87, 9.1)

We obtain 1.83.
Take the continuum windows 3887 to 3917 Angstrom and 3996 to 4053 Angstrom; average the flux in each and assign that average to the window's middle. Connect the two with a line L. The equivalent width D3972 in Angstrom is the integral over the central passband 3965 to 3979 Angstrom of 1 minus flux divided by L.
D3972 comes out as 5.84 Angstrom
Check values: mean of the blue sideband 6.98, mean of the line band 5.11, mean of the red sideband 10.1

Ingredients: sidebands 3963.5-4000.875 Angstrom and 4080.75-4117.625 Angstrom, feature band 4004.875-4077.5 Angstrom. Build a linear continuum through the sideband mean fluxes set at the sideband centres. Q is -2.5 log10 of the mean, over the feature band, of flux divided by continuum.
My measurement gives -0.16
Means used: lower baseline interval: 7.54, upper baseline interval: 9.75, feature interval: 10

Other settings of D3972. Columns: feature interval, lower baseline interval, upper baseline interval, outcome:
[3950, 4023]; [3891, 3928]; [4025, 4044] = 4.4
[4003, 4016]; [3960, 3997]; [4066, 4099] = -4.4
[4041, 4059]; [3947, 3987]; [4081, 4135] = -2.8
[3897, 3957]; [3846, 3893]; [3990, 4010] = 9.3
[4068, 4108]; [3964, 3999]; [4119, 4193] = -3.9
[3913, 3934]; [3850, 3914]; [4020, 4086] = 3.5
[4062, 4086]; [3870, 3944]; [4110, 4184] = -2.8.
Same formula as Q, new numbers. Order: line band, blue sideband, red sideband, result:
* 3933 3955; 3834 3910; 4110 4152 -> 0.169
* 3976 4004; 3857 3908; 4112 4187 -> -0.232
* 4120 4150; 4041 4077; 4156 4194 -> -0.001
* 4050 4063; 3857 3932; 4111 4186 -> -0.158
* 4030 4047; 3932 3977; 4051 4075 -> -0.094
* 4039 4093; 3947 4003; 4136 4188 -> -0.149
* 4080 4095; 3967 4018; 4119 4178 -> -0.086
